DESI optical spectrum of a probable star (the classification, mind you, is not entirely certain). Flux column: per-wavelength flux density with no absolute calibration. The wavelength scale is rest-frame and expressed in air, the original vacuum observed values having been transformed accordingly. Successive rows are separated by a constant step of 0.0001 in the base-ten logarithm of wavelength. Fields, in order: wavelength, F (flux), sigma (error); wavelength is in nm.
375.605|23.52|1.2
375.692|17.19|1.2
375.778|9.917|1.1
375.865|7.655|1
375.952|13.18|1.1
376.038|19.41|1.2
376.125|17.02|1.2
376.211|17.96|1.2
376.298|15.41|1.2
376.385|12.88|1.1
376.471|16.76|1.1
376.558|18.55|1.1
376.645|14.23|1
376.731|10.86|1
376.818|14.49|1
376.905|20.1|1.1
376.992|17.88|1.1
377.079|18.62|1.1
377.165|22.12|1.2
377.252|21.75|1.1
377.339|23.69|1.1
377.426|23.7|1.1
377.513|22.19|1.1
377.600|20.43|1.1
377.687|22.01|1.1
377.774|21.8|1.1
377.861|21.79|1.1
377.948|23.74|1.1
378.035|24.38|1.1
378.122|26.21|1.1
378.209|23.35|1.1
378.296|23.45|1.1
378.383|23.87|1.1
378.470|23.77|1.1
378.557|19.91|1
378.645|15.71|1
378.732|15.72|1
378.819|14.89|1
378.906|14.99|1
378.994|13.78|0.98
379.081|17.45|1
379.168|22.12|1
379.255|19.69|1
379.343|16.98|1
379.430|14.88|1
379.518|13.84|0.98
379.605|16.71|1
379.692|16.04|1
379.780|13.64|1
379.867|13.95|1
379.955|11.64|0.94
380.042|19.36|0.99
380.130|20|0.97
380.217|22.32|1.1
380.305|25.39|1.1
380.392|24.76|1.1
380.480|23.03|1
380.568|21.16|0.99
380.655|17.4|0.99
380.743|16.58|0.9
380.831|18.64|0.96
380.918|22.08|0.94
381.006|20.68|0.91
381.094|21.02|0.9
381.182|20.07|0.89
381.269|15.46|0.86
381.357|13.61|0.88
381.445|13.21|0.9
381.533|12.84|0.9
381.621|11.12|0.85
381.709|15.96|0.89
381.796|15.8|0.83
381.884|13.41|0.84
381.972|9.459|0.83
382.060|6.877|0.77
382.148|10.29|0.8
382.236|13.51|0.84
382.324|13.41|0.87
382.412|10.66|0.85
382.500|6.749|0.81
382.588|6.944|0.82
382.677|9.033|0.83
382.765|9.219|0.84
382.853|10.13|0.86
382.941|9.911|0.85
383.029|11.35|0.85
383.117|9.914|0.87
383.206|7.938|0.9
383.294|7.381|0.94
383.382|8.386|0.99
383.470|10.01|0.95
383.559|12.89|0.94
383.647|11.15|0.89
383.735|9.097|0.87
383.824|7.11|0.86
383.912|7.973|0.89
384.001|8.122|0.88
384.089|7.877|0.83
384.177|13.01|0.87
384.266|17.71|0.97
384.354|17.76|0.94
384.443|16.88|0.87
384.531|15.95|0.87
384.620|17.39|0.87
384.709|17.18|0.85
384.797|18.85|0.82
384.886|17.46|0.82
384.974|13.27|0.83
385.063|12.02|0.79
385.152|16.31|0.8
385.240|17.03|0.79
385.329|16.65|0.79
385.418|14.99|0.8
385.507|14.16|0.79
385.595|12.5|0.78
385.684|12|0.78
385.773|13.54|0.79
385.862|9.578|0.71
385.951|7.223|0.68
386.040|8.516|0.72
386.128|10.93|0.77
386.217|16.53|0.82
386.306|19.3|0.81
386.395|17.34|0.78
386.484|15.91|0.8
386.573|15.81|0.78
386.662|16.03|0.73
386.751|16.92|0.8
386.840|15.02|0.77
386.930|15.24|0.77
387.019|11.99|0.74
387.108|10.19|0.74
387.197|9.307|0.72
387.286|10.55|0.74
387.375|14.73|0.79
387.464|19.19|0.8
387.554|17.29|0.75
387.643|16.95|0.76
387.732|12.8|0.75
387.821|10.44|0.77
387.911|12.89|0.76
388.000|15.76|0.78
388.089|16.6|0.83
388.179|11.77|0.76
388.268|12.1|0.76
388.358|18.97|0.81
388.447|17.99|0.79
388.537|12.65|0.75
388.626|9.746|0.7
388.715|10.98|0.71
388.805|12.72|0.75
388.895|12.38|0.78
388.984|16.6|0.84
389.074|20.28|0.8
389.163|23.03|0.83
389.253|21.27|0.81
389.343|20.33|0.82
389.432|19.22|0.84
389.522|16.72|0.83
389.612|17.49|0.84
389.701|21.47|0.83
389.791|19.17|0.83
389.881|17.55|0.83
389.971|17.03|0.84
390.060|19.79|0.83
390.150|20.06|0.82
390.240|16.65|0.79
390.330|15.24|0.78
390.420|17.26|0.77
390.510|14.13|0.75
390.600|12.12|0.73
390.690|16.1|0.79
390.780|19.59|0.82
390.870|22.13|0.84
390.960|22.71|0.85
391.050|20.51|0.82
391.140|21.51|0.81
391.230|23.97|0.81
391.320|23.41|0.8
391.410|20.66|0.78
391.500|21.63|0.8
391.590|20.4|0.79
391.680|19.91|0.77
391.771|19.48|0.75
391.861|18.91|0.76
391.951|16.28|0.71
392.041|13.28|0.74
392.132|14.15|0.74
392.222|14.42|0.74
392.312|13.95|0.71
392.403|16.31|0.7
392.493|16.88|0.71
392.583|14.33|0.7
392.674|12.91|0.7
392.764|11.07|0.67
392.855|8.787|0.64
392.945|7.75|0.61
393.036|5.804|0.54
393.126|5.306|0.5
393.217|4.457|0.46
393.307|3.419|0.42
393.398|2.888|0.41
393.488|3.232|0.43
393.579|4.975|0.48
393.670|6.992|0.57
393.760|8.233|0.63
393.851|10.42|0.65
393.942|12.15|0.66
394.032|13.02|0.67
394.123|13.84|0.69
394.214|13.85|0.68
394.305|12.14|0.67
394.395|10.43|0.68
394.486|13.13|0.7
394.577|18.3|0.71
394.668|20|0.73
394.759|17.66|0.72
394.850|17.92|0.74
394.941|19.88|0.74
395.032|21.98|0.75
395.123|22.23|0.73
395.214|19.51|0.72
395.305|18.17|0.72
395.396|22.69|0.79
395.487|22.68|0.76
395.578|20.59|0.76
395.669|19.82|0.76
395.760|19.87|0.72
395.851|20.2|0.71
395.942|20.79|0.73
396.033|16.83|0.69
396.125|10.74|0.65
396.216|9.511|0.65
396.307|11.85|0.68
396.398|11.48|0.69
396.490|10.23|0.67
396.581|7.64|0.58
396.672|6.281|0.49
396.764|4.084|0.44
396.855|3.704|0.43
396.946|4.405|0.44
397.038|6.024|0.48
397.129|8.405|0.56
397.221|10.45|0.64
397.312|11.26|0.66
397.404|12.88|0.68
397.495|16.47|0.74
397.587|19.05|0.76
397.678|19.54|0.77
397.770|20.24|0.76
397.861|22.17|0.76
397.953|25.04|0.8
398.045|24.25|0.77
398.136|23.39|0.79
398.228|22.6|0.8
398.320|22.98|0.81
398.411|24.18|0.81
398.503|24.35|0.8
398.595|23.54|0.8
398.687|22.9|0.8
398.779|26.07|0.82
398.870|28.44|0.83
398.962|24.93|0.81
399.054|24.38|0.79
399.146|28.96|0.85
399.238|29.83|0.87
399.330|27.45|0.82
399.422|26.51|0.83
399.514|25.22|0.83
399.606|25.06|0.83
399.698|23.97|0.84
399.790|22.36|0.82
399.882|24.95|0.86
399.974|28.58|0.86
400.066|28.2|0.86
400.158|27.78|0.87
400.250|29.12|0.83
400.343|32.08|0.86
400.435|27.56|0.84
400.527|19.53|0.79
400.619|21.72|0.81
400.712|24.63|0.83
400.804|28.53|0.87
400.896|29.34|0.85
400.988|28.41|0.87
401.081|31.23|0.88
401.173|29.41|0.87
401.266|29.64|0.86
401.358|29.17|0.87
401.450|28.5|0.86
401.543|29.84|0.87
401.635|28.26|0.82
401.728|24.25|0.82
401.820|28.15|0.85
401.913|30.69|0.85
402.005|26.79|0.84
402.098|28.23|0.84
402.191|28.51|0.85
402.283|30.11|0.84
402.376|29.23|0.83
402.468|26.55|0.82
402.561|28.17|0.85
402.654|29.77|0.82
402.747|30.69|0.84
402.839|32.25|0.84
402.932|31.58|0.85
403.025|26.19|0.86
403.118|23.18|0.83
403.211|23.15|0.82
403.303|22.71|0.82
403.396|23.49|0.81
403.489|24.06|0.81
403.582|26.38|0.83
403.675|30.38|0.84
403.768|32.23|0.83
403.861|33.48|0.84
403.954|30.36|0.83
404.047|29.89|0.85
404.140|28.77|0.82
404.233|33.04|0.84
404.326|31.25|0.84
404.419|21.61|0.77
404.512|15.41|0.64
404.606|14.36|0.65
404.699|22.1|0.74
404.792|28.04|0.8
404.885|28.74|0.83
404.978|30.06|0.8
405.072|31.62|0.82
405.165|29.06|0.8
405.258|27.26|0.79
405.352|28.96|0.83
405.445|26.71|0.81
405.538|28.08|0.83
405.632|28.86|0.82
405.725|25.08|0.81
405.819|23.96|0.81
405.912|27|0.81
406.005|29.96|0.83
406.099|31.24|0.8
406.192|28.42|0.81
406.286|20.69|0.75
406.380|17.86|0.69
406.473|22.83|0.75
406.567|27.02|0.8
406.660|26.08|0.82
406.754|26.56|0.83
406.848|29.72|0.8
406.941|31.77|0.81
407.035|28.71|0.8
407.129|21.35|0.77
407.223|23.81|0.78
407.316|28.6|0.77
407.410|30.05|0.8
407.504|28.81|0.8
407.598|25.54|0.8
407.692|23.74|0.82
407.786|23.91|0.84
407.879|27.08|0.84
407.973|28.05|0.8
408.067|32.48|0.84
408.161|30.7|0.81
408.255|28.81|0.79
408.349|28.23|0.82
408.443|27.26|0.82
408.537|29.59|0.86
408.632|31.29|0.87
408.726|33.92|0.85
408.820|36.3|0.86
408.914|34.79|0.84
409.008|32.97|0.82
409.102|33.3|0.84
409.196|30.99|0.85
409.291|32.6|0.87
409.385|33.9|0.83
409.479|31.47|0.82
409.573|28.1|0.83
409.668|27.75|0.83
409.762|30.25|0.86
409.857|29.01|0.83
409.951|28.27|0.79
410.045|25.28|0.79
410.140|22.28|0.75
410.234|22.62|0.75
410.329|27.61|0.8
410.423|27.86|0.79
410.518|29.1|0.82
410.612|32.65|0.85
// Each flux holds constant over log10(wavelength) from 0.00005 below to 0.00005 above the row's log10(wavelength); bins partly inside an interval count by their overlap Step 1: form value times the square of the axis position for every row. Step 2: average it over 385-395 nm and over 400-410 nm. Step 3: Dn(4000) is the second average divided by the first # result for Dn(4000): 2.04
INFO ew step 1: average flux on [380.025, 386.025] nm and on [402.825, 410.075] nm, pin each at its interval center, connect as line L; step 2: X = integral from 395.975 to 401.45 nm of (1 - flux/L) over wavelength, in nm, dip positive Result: 0.57 nm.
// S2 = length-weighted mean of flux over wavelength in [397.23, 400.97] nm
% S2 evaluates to 24.2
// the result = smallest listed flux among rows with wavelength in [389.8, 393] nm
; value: 7.75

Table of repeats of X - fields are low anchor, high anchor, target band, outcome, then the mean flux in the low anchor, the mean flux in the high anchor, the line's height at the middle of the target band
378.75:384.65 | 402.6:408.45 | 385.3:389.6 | 0.678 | 14.3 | 27.1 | 17.4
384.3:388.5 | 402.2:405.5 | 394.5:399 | 0.970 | 14.6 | 27.5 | 22.2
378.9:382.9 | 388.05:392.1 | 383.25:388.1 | 0.918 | 15.6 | 17.8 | 16.7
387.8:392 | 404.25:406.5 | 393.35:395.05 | 0.638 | 17.7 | 25.9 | 19.9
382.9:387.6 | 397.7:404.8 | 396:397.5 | 0.889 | 13.2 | 26.6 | 22.8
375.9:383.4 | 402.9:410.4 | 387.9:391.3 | 0.558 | 16.7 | 27.7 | 20.7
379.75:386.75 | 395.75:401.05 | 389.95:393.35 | 0.320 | 14.1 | 20.4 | 17.6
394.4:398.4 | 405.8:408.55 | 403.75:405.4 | -0.211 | 16.2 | 27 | 24.4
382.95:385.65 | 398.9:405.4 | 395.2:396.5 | 0.297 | 12.9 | 27.4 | 22.3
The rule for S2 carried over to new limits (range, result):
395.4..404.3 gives 23.4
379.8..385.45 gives 14.2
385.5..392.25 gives 16.2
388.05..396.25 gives 15.8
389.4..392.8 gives 17.9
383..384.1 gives 9.18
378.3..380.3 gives 17.6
